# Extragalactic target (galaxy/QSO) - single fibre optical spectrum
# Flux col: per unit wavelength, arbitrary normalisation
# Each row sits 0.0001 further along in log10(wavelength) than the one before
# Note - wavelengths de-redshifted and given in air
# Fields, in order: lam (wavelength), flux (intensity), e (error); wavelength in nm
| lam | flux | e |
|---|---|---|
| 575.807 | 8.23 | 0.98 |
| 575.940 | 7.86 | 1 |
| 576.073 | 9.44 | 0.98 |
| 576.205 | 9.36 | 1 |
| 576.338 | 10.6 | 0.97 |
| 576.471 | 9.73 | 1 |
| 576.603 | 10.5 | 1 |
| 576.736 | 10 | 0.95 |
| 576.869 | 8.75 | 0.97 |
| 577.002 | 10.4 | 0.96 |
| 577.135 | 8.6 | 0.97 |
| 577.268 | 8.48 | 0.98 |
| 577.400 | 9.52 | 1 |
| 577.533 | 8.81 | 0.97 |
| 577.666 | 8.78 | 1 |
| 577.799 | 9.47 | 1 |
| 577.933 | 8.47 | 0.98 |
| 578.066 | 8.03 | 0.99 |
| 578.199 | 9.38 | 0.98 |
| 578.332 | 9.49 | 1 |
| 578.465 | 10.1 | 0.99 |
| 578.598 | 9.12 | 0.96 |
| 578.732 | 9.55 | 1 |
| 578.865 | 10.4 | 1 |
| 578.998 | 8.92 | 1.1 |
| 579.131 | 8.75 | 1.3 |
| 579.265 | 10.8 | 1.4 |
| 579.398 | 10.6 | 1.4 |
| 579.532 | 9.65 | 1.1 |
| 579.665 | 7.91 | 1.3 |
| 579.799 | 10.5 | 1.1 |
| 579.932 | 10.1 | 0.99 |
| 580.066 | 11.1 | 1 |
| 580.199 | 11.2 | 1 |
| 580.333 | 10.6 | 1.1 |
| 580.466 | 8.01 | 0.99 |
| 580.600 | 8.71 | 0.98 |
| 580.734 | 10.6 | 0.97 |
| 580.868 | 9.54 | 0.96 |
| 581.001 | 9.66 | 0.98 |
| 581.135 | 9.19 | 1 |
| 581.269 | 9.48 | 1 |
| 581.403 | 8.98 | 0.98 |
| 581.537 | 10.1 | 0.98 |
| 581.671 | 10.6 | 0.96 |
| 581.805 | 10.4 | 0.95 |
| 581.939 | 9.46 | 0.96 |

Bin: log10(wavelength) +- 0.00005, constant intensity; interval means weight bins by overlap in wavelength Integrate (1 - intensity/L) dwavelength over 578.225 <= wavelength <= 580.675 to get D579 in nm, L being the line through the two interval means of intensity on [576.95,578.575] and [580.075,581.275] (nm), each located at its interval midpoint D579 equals -0.069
